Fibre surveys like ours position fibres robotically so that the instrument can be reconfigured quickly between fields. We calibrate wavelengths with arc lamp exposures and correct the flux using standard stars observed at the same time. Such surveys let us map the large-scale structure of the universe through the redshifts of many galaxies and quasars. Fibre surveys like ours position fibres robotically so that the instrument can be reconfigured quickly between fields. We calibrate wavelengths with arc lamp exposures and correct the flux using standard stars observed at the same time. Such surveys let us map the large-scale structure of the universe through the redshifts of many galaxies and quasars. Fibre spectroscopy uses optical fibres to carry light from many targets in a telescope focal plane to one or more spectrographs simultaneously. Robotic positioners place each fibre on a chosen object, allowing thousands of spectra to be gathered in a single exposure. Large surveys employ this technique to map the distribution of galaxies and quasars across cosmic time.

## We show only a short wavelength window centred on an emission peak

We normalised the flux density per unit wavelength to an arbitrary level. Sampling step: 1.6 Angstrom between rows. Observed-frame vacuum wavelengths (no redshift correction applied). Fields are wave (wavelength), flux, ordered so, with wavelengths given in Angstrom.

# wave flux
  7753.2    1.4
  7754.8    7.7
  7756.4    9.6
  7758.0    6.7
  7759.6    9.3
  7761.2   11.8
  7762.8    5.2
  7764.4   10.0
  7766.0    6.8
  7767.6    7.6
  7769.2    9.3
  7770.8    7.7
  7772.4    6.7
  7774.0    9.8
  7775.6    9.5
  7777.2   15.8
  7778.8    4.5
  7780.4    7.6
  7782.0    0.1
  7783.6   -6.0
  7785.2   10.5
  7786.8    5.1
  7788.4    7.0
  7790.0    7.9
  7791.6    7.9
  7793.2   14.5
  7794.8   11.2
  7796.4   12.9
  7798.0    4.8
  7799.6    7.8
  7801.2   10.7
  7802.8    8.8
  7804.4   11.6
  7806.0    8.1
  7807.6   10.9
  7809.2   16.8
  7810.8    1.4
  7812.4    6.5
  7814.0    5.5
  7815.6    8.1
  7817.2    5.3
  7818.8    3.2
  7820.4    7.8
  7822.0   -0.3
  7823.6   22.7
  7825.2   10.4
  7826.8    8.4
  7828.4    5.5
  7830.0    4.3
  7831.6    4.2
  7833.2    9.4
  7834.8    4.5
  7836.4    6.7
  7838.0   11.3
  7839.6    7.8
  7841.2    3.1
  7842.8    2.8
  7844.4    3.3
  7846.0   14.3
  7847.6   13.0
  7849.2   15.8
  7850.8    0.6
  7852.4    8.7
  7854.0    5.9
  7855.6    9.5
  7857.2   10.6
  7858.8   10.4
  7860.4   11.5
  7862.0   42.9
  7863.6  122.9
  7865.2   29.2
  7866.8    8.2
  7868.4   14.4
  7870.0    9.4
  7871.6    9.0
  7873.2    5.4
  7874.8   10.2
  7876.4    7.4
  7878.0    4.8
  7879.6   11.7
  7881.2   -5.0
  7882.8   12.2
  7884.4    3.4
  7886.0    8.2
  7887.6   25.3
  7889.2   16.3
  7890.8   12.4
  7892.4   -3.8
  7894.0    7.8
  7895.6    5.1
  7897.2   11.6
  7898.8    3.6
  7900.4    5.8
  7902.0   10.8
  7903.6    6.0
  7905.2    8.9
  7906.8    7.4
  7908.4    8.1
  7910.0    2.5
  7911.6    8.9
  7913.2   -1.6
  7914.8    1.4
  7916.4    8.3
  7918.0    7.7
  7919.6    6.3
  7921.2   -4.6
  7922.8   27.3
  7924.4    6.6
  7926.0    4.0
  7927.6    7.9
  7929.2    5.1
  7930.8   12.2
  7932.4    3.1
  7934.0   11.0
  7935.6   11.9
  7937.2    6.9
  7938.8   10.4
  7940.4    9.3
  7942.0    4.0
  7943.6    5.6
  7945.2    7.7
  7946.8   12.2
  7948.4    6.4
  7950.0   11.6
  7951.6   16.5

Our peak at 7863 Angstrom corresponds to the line H-alpha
